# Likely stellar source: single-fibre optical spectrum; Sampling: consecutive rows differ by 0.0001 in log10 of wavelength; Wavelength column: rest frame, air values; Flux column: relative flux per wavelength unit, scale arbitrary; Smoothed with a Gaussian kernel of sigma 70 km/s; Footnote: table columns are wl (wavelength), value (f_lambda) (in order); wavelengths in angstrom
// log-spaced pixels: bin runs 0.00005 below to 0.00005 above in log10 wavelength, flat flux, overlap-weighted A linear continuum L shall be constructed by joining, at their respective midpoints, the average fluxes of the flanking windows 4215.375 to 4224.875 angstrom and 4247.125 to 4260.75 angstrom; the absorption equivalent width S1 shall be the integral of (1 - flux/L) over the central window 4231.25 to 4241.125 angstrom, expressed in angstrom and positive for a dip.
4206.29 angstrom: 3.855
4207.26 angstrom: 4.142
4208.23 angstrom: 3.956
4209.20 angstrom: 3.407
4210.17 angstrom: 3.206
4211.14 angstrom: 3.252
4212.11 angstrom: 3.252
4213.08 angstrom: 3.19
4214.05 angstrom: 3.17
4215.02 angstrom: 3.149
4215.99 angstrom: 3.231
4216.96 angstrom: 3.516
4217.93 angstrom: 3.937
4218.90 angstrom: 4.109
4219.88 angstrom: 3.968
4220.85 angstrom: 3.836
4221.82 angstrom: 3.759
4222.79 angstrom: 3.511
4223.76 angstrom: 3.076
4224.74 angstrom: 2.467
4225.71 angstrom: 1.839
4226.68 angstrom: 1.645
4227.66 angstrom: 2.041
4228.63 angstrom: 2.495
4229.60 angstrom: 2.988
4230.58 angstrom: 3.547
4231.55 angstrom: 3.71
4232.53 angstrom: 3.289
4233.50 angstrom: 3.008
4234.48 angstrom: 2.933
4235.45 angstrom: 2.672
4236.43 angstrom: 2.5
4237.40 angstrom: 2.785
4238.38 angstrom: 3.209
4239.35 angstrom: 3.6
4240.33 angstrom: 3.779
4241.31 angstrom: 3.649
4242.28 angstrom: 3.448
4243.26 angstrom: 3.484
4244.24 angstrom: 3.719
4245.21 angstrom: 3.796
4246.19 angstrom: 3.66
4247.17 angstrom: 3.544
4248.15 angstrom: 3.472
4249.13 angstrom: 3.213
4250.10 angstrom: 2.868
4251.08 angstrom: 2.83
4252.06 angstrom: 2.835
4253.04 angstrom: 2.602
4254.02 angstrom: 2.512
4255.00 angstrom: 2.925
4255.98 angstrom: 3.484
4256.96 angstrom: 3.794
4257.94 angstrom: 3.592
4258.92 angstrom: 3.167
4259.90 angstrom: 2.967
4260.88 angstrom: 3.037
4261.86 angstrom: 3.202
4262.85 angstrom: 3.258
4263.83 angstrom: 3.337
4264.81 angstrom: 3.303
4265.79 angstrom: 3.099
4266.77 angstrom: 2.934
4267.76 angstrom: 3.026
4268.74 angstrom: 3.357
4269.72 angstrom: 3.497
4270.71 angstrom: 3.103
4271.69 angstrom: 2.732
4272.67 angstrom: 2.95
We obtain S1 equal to 0.59 angstrom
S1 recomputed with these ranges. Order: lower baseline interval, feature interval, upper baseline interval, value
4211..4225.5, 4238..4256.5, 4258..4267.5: -0.3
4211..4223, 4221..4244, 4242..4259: 2.5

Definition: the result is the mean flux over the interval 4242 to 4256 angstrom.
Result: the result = 3.21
